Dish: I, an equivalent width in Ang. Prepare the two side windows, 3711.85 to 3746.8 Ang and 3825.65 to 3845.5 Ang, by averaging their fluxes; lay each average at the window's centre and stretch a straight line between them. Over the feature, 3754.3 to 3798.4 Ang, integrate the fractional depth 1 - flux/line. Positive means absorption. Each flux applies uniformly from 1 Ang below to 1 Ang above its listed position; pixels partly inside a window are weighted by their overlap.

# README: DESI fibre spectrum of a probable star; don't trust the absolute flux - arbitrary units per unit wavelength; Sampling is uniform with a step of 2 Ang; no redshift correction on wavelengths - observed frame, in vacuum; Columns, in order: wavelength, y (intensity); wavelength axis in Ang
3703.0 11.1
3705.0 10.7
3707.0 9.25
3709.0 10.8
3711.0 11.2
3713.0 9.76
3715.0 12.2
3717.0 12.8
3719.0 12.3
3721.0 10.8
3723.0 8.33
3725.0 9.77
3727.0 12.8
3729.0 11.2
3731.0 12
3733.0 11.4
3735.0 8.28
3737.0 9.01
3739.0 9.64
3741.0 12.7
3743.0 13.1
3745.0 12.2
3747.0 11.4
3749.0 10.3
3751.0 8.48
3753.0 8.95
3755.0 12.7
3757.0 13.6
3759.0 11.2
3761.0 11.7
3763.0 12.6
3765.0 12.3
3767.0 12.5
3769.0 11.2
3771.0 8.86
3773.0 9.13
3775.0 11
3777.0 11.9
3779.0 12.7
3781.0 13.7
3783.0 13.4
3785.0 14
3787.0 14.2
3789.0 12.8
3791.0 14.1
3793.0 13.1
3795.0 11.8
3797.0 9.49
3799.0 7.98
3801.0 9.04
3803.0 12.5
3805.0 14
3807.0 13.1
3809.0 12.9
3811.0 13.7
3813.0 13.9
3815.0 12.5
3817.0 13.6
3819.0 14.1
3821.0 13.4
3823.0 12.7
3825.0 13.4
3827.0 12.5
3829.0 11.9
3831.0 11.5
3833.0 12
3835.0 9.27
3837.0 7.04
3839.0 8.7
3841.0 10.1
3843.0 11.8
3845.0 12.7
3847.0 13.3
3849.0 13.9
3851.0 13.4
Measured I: -4.9 Ang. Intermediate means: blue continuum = 11.1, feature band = 12.1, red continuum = 10.7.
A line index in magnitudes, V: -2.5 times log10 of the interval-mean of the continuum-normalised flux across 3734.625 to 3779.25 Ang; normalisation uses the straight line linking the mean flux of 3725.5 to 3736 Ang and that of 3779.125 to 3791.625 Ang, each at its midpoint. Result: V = 0.11 mag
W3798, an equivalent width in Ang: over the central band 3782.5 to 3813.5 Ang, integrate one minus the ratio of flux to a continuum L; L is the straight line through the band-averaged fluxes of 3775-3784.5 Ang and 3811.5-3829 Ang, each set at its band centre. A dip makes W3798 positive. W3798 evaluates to 1.2 Ang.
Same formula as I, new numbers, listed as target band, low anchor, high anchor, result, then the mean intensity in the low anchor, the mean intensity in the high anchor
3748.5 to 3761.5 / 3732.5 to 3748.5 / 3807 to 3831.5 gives 0.39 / 10.9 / 13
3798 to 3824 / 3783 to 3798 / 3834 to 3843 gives -3.29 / 12.8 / 9.11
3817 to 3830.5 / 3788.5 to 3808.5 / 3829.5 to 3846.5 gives -2.46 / 11.8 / 10.5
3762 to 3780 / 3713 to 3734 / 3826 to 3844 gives -0.64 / 11.3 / 10.5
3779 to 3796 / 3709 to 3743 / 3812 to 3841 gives -2.75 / 10.9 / 11.8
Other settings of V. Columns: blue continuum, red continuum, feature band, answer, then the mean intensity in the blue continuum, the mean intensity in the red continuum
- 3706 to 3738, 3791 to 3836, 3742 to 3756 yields 0.02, 10.7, 12.2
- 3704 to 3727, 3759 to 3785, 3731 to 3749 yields 0.03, 10.8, 11.8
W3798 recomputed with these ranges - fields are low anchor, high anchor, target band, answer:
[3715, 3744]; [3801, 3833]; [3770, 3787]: 0.17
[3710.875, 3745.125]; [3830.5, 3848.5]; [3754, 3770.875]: -1.67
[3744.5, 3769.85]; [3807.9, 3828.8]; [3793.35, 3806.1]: 1.76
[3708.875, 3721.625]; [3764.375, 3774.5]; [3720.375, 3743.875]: 1.05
